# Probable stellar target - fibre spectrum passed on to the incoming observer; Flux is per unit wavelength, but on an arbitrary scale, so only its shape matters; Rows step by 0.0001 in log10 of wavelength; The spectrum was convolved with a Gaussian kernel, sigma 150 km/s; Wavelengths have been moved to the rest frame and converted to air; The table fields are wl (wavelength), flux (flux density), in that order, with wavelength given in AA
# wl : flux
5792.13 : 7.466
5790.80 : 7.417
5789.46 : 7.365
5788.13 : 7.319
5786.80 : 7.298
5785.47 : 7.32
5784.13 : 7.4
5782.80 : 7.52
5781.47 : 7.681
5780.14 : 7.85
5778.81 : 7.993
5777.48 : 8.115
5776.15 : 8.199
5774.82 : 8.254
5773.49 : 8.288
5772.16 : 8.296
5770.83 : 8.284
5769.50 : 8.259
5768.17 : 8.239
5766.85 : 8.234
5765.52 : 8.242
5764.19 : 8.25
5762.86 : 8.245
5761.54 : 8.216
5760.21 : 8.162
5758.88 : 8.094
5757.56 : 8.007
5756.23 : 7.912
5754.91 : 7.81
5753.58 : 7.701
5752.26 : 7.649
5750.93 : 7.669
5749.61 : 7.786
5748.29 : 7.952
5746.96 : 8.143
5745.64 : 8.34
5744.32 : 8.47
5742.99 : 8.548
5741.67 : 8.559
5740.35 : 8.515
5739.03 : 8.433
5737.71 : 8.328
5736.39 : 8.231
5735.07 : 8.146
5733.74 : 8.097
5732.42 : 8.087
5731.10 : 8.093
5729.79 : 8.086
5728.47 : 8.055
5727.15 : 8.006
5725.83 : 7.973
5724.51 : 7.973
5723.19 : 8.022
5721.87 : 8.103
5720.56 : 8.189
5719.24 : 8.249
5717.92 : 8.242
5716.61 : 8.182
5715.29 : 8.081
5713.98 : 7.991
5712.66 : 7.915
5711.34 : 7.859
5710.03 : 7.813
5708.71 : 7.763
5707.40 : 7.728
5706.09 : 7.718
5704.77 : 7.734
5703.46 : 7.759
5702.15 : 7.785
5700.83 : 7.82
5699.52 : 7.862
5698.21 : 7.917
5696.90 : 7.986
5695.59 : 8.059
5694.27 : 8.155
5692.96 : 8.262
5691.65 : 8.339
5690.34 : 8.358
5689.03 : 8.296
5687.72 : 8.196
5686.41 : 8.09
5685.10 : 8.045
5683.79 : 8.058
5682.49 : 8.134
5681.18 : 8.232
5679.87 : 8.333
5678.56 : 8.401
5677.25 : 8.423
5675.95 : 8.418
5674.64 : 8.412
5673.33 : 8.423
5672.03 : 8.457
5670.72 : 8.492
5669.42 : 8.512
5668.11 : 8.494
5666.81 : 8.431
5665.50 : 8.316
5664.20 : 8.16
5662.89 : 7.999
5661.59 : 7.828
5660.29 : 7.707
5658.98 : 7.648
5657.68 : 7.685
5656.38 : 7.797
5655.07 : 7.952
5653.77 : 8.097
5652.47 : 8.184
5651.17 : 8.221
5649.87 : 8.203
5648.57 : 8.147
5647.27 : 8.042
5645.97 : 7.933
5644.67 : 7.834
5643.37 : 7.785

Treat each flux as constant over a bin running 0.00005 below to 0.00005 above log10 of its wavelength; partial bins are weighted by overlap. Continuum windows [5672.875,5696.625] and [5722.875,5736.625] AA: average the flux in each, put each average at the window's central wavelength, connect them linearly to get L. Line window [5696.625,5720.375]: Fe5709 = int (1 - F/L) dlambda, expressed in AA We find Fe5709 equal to 0.68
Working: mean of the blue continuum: 8.25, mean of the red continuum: 8.06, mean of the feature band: 7.92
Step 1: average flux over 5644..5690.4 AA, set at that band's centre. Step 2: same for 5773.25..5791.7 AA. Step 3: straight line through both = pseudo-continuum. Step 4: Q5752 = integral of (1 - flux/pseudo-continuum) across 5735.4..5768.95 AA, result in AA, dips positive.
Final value -1.41 AA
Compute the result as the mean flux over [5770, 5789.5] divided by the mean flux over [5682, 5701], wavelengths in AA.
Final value 0.96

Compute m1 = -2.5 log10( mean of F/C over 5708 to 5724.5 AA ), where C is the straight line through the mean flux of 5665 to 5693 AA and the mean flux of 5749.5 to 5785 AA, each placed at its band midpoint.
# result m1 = 0.02 mag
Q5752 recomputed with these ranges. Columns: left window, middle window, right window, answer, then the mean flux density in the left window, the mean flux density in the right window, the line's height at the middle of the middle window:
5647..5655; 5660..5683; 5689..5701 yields -0.5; 8.15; 8.11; 8.13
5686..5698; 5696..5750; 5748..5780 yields 0.5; 8.18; 8.08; 8.14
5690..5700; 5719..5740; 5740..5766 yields -0.1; 8.11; 8.11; 8.11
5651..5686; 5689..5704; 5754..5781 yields 0.2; 8.18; 8.14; 8.17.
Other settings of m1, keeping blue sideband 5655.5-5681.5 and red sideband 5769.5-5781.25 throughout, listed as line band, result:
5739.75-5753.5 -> 0.002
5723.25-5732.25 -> 0.018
